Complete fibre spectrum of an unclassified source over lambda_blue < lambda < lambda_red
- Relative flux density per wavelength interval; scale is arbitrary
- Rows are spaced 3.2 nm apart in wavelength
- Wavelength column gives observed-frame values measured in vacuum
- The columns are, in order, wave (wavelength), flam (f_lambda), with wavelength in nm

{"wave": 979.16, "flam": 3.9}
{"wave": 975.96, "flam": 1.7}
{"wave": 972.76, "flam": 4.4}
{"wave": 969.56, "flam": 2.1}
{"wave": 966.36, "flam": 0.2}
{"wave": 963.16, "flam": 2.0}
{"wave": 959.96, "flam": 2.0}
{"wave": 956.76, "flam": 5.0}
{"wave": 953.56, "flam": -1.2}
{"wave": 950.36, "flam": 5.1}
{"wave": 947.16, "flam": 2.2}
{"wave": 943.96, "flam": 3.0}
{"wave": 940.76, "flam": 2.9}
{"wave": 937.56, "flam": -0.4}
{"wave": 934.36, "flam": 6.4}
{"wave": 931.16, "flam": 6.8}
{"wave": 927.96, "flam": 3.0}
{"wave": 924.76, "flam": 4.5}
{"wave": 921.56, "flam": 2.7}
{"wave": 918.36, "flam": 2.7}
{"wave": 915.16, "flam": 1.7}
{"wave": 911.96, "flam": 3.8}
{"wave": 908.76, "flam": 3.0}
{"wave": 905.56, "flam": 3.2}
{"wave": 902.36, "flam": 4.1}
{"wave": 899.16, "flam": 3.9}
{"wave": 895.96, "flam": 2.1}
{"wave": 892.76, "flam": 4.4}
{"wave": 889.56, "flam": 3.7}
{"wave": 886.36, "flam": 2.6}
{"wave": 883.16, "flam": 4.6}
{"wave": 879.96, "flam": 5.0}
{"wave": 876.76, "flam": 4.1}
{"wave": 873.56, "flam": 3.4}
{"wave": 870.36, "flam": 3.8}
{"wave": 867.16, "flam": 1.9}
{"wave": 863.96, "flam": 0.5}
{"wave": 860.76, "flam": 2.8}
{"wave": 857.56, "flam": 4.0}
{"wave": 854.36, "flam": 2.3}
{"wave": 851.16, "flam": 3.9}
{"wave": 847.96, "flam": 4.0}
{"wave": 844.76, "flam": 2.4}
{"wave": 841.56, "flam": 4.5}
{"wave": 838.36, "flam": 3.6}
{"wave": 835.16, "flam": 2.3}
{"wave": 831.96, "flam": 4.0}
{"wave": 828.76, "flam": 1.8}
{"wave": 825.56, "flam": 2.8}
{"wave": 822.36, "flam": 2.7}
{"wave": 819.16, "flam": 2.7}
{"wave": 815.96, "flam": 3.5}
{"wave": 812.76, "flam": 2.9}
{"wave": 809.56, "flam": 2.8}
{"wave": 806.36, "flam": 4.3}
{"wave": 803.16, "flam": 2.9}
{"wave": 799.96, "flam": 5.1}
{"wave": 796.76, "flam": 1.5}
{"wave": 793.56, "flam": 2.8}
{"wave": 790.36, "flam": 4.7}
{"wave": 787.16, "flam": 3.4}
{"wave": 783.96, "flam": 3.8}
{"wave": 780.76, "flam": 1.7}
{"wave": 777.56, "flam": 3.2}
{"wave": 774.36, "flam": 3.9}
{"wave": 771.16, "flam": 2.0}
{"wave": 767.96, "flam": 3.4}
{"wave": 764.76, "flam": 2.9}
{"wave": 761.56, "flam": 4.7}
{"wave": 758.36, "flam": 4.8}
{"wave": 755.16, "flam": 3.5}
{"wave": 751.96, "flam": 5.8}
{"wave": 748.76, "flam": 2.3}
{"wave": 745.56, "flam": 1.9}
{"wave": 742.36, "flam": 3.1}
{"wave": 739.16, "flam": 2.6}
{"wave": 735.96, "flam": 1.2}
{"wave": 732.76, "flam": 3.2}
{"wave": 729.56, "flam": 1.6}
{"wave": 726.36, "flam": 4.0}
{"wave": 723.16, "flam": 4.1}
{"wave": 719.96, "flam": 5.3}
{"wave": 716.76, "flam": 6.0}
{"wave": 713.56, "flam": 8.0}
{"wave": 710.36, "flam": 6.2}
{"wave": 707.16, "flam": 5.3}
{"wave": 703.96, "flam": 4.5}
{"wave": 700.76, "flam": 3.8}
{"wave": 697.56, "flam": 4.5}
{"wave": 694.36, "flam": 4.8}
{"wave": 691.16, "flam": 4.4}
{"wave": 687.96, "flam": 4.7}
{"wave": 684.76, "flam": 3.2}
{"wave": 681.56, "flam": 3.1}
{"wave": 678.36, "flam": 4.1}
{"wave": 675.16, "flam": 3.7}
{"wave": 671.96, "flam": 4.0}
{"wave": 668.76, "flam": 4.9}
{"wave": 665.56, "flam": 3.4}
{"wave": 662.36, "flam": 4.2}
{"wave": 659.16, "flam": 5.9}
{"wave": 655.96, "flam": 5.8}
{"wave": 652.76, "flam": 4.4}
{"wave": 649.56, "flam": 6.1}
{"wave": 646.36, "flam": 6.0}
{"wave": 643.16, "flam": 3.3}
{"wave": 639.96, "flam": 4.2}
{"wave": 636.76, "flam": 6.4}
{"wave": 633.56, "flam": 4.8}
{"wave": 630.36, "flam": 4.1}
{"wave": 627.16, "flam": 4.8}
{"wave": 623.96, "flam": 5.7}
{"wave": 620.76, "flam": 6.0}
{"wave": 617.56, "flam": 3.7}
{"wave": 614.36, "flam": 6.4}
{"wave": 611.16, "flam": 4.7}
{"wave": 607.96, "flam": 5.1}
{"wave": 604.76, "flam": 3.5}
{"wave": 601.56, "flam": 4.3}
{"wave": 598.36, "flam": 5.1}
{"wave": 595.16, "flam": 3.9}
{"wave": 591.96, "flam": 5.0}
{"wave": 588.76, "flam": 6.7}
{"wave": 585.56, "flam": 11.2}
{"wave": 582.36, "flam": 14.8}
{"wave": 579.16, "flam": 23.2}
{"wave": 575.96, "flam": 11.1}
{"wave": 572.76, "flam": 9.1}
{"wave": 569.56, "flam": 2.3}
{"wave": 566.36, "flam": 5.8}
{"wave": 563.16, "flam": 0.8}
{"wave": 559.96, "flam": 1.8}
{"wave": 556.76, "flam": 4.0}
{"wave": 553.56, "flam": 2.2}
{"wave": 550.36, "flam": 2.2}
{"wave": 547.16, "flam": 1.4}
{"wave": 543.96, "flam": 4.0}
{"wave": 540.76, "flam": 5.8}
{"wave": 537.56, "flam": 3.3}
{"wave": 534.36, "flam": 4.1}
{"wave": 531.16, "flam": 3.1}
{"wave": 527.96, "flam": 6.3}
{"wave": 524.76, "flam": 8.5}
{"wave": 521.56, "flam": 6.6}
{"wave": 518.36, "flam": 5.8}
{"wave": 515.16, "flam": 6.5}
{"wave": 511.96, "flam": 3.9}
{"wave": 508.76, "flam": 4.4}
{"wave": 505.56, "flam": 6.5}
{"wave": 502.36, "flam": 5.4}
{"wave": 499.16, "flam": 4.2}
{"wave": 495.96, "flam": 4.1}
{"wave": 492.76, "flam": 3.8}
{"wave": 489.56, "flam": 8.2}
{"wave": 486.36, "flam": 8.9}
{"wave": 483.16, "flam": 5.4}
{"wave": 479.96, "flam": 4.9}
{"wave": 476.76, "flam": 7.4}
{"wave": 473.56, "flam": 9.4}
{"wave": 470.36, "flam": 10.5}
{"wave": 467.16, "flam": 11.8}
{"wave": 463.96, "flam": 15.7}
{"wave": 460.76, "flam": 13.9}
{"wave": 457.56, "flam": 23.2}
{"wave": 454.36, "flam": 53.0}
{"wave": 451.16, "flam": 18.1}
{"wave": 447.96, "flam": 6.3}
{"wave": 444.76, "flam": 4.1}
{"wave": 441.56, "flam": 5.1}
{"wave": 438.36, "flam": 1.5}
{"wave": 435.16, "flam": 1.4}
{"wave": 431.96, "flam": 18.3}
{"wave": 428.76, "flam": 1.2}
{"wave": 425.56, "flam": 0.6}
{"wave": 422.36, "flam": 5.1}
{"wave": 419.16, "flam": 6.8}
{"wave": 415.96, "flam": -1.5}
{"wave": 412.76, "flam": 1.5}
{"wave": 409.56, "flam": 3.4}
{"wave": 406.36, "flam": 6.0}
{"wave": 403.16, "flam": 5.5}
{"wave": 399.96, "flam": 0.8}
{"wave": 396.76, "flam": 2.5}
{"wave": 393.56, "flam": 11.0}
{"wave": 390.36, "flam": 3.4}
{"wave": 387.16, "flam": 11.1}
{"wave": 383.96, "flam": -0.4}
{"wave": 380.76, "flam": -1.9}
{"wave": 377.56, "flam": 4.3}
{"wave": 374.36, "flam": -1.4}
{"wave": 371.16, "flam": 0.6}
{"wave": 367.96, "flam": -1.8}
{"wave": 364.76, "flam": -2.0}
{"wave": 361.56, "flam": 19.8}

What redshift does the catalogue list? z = 2.74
